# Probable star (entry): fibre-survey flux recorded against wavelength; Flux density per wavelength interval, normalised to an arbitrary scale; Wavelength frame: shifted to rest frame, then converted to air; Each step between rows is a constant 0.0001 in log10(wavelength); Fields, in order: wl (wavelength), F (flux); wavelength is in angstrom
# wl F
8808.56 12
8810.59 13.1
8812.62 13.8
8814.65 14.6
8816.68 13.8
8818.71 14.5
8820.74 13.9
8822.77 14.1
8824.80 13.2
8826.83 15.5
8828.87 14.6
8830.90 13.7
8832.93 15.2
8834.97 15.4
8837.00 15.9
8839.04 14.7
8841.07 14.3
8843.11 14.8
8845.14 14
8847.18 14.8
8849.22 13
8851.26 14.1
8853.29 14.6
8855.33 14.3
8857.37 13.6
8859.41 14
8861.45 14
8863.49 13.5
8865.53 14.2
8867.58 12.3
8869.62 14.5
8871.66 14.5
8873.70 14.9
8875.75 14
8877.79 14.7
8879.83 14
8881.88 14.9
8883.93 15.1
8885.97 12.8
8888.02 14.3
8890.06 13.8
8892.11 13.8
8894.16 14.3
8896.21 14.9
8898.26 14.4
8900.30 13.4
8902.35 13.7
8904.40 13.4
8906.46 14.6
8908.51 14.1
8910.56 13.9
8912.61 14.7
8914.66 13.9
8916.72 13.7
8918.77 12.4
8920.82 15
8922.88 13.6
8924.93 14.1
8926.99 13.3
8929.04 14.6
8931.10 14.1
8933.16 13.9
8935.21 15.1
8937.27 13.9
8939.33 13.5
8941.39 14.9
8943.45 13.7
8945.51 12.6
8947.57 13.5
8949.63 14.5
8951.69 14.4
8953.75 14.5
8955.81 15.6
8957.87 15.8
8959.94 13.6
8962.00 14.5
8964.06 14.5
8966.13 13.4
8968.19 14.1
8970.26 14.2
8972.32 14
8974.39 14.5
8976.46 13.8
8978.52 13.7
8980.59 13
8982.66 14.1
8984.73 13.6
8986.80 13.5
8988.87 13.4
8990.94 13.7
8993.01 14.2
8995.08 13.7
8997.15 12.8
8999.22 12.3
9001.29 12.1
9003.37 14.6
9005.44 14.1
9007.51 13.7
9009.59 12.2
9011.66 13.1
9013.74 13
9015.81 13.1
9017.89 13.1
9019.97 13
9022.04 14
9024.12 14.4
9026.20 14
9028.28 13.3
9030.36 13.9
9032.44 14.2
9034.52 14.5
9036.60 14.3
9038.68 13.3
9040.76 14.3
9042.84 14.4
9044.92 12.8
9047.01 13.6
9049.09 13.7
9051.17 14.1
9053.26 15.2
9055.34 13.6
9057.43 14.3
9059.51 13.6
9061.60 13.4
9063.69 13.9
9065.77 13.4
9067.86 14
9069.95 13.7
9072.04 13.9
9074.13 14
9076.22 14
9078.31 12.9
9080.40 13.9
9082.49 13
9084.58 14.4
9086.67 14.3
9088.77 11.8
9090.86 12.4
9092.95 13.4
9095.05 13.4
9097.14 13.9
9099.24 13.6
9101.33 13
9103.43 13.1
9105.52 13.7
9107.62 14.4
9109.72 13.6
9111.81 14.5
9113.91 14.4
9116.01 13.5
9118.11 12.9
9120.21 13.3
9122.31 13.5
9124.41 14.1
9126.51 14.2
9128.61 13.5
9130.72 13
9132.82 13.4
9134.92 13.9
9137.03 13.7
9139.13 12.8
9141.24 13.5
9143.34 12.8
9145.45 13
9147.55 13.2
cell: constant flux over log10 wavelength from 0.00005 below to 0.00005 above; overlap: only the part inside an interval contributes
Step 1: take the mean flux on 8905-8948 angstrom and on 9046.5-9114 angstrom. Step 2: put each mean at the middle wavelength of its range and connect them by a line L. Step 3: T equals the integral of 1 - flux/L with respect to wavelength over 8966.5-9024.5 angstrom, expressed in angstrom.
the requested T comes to 1.3 angstrom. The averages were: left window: 14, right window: 13.7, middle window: 13.5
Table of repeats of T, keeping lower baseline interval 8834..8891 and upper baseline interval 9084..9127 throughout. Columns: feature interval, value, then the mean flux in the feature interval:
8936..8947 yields 0.23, 13.7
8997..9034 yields 1.10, 13.4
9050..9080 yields -0.37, 13.9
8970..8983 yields 0.06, 13.9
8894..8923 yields 0.25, 14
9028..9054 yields -0.42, 14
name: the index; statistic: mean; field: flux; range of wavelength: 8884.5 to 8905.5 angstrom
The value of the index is 13.9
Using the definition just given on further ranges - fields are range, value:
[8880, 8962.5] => 14.1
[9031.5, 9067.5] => 13.9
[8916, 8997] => 14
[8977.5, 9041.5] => 13.6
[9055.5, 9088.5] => 13.7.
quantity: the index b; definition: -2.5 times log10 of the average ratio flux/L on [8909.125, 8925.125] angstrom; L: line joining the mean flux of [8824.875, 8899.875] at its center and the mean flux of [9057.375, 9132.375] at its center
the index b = 0.02 mag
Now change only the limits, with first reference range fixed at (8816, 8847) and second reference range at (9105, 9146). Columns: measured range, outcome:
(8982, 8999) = 0.04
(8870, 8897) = 0.00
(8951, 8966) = -0.04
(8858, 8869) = 0.06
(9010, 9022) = 0.07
